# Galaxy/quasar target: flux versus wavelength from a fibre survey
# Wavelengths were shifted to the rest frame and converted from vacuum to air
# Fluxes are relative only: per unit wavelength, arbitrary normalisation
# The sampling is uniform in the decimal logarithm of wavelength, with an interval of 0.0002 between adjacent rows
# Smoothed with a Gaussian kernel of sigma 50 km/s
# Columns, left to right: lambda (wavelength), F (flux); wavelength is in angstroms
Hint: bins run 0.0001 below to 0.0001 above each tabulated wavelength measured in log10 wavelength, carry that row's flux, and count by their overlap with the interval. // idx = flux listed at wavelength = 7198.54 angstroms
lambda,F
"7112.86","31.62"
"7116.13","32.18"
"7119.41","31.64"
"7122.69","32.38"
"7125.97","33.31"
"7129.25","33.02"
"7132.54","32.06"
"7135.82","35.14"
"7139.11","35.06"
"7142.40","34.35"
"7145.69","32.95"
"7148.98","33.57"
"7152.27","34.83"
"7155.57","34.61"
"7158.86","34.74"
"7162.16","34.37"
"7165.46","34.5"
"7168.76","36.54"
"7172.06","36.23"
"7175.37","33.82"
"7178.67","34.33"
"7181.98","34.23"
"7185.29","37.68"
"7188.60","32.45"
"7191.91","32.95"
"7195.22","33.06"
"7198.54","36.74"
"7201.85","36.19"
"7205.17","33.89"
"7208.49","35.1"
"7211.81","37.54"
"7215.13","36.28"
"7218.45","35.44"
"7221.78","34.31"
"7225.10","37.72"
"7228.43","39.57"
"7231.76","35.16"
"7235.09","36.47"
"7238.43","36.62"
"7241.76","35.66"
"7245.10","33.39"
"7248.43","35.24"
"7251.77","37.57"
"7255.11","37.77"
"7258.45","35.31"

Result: 36.74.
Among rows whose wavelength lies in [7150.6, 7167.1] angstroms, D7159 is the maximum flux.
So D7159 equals 34.83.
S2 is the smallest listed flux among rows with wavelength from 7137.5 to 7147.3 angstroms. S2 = 32.95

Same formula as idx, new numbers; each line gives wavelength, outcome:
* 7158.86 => 34.74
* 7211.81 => 37.54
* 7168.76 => 36.54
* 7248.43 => 35.24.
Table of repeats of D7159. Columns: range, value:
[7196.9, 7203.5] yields 36.74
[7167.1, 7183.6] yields 36.54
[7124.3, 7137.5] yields 35.14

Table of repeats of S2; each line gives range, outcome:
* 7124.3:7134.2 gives 32.06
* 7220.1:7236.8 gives 34.31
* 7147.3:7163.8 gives 33.57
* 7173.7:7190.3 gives 32.45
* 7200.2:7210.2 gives 33.89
